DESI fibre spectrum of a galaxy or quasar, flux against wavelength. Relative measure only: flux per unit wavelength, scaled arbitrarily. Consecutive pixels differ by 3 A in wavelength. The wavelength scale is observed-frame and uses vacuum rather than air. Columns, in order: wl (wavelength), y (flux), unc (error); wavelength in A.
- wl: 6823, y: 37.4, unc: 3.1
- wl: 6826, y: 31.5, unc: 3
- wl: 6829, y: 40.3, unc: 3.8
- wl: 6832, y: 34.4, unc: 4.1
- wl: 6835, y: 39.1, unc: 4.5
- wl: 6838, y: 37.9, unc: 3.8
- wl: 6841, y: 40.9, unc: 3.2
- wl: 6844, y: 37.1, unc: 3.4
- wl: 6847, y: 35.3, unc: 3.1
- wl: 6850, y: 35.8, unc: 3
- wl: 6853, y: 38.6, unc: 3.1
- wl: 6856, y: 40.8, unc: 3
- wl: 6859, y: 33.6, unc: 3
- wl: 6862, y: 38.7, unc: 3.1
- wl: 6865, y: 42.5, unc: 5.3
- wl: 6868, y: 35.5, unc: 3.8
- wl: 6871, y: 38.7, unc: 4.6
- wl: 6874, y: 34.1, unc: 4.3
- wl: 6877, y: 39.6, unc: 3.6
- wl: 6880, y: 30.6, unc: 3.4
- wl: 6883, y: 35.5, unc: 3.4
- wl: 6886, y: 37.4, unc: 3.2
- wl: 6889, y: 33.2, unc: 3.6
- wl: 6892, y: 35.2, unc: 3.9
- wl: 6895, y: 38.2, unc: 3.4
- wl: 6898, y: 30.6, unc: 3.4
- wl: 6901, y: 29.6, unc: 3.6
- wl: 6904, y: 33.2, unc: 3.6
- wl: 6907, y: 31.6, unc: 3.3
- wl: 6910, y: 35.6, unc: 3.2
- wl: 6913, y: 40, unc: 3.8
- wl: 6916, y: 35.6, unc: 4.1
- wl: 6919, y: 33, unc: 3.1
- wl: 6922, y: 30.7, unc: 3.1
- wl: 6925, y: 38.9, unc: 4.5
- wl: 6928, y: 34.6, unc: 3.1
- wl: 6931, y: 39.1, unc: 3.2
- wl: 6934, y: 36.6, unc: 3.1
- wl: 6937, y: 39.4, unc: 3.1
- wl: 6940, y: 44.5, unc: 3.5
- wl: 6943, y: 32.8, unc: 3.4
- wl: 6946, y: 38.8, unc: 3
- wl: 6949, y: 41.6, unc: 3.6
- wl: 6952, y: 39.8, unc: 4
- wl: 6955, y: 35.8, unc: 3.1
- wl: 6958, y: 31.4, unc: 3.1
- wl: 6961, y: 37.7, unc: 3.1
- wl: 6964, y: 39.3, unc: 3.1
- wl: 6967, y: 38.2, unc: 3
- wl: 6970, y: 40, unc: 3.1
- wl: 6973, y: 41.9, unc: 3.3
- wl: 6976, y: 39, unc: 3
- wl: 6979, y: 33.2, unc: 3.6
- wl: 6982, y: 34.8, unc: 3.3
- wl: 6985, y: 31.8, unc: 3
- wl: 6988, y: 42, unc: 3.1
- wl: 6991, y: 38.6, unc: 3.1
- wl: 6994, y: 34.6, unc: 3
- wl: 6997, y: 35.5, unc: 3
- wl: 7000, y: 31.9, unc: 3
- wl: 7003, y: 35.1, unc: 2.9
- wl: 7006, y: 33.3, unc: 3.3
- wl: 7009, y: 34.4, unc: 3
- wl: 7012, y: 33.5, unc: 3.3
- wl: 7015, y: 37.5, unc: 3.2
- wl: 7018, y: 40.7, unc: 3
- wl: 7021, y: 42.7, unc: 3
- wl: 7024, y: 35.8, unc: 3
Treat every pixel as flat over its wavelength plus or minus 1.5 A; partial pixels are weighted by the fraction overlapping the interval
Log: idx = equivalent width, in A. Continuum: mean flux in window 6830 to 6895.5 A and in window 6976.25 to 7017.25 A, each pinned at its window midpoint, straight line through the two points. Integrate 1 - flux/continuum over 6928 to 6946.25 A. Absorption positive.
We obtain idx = -1.1 A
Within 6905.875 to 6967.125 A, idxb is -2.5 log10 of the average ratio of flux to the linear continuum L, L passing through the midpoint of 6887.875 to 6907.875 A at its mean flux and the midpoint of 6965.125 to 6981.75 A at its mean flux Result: -0.036 mag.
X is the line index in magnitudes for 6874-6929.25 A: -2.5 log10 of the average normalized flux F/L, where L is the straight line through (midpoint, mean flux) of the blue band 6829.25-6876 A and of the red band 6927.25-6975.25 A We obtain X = 0.10 mag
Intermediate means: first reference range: 37.6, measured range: 34.6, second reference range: 38.3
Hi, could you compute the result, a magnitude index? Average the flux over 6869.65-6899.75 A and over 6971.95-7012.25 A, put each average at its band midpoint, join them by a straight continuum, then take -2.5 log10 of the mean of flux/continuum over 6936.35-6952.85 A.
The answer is -0.116 mag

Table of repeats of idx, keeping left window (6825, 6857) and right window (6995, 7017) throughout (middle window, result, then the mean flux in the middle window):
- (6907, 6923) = 0.6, 34.8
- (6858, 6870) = -0.2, 37.8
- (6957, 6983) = -1.6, 37.4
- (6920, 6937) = -0.1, 36.2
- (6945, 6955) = -1.1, 39.5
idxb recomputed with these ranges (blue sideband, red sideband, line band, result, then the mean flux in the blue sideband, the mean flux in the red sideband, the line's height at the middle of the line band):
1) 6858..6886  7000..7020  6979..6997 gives -0.01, 36.6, 35.6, 35.8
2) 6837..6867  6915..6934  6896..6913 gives 0.10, 38.1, 35.4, 36.1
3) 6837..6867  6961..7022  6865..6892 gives 0.06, 38.1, 36.9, 37.9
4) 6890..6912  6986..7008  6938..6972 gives -0.10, 33.6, 35.7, 34.8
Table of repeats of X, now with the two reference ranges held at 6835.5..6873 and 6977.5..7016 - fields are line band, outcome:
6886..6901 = 0.09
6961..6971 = -0.09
